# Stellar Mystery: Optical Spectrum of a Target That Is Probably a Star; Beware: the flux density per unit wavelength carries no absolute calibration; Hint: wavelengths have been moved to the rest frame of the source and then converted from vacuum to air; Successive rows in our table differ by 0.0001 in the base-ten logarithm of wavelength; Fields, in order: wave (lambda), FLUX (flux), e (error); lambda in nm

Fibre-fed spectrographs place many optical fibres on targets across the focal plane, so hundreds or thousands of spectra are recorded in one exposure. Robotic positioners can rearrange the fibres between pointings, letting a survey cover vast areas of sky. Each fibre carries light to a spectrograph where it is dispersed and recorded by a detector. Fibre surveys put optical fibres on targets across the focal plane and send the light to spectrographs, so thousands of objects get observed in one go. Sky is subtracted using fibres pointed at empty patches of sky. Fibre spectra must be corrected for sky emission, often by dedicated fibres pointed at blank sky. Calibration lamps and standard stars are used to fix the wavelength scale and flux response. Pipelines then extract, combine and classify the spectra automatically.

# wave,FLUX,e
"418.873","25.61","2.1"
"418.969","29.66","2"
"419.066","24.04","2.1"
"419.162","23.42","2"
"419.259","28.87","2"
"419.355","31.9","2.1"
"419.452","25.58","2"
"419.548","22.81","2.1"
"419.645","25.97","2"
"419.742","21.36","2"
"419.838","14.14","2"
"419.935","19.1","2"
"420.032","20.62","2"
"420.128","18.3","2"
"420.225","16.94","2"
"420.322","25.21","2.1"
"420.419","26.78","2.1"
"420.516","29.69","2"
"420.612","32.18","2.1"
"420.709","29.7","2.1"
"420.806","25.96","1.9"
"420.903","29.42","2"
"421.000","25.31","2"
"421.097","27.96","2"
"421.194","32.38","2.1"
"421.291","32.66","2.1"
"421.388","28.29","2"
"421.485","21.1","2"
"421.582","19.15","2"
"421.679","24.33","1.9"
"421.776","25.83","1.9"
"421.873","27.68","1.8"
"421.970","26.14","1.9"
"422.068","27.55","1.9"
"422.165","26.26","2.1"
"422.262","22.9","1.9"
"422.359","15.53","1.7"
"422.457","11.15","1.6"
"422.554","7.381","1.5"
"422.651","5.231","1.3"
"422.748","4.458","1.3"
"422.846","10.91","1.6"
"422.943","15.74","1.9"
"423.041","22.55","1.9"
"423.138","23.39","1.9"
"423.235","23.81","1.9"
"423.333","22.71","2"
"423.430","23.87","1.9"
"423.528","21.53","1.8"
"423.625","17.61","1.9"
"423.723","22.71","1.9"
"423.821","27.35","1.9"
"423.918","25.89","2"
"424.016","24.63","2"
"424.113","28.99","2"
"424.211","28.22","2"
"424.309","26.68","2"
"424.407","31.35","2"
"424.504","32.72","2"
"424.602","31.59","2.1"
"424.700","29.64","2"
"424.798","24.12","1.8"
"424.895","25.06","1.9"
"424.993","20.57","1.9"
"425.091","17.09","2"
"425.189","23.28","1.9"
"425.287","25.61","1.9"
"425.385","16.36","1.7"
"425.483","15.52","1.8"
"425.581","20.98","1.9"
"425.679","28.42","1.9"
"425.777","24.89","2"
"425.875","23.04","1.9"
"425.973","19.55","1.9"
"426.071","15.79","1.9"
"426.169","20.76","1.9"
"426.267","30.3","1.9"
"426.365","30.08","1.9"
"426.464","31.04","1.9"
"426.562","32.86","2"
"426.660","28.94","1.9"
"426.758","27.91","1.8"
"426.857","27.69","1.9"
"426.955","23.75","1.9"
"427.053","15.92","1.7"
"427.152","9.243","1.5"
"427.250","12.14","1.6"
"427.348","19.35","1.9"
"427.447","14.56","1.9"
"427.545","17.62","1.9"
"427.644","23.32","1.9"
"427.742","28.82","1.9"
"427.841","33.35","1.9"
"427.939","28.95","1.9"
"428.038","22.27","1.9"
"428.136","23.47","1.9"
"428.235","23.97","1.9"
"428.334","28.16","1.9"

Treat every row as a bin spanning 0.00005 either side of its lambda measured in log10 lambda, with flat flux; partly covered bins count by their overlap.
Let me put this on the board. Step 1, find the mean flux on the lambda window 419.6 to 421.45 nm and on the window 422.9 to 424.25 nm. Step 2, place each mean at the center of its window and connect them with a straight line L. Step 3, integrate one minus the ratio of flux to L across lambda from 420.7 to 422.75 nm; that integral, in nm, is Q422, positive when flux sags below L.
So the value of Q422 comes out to 0.16 nm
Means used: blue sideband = 25.3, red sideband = 23.5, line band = 22.8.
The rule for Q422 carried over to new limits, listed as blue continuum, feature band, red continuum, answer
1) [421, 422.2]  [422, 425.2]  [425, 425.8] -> 0.22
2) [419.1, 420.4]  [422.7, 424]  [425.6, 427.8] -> 0.15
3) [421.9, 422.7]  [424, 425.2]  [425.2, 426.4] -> -0.32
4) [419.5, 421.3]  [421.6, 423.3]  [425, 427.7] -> 0.36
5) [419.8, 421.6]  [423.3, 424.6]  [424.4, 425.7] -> -0.08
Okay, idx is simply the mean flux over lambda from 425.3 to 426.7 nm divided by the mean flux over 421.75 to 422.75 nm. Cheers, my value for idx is 1.30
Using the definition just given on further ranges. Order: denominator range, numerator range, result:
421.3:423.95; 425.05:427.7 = 1.08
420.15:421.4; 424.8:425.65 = 0.76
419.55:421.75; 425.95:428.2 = 0.94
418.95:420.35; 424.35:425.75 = 1.06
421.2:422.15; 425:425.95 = 0.82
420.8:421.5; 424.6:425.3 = 0.85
